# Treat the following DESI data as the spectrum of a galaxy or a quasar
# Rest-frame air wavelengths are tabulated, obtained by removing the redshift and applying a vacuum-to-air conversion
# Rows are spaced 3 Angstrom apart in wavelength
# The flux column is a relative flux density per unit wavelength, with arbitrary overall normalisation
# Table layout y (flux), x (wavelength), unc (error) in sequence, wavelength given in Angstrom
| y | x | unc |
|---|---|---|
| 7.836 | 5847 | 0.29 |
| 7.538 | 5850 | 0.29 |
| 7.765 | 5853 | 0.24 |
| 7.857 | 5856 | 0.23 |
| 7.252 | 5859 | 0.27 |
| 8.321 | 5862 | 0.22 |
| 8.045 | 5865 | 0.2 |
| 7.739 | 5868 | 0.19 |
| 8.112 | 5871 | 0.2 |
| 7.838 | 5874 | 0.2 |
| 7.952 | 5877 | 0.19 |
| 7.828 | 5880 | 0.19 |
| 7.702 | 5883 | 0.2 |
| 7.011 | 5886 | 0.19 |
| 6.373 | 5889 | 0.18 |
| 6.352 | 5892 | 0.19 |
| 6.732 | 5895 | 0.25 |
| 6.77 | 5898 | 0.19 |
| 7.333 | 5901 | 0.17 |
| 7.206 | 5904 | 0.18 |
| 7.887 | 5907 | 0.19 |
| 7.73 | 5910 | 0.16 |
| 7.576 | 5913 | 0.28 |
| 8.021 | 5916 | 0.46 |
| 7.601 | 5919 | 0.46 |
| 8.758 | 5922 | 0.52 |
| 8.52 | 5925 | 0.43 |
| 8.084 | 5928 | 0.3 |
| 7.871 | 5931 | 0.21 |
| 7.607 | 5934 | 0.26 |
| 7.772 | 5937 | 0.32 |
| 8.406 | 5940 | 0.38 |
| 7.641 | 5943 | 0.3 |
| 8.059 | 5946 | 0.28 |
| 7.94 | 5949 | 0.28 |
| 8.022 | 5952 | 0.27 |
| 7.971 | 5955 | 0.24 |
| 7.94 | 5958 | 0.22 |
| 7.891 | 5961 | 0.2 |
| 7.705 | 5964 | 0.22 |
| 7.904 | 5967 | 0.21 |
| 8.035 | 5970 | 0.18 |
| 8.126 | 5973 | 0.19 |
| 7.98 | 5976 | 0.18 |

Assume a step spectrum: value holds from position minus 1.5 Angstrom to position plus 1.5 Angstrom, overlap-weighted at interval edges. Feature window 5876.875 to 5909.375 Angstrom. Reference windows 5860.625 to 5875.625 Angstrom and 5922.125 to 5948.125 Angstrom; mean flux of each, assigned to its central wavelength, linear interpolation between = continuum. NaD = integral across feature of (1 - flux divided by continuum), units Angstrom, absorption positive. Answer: 3.41 Angstrom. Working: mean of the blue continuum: 8.01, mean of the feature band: 7.18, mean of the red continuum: 8.03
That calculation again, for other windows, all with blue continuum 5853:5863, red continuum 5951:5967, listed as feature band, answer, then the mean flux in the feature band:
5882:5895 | 1.7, 6.81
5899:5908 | 0.5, 7.41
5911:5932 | -0.5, 8.06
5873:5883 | -0.1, 7.85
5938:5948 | -0.2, 8.02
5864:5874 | -0.2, 7.94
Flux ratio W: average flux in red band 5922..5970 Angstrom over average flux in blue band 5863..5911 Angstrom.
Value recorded 1.08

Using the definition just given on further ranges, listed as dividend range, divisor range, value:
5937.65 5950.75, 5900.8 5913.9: 1.06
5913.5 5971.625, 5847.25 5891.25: 1.04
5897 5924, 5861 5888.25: 0.99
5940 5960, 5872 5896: 1.10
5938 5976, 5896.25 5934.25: 1.03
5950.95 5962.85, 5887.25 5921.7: 1.09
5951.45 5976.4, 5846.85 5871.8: 1.02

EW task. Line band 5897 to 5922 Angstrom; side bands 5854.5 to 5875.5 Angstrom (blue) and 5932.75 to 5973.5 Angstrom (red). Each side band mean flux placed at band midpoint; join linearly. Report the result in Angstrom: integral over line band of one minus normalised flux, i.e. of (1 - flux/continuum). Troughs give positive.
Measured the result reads 0.95 Angstrom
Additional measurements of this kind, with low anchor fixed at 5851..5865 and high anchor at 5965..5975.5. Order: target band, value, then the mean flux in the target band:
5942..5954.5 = 0.06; 7.93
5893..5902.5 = 1.17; 6.91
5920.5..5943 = -0.49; 8.11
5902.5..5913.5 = 0.41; 7.6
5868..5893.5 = 1.42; 7.42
